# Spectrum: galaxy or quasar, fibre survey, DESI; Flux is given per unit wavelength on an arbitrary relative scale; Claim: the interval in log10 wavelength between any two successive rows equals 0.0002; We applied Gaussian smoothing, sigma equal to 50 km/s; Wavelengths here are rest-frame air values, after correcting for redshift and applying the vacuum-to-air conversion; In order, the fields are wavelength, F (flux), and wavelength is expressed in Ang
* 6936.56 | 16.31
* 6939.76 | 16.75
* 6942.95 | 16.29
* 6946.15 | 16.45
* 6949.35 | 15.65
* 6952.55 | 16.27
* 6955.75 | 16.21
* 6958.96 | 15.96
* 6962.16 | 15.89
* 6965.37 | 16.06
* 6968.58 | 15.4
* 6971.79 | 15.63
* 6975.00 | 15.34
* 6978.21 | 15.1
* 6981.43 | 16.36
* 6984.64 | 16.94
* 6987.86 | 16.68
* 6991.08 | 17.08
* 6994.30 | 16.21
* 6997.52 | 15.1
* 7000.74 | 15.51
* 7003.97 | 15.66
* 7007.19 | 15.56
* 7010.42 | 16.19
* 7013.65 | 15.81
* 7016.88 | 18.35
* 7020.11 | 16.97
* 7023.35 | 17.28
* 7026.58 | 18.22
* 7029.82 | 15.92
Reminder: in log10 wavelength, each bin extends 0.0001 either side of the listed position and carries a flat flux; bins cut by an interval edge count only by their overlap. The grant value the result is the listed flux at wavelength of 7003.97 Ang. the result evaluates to 15.66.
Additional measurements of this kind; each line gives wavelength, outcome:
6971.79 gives 15.63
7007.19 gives 15.56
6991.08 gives 17.08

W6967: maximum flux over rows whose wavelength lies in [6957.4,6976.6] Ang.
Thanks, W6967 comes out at 16.06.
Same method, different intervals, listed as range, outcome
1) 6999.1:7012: 16.19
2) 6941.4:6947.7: 16.45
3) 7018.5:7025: 17.28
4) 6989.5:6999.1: 17.08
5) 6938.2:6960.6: 16.75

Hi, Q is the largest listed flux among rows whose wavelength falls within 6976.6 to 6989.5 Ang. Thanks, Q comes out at 16.94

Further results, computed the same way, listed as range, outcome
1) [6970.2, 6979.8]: 15.63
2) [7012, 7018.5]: 18.35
